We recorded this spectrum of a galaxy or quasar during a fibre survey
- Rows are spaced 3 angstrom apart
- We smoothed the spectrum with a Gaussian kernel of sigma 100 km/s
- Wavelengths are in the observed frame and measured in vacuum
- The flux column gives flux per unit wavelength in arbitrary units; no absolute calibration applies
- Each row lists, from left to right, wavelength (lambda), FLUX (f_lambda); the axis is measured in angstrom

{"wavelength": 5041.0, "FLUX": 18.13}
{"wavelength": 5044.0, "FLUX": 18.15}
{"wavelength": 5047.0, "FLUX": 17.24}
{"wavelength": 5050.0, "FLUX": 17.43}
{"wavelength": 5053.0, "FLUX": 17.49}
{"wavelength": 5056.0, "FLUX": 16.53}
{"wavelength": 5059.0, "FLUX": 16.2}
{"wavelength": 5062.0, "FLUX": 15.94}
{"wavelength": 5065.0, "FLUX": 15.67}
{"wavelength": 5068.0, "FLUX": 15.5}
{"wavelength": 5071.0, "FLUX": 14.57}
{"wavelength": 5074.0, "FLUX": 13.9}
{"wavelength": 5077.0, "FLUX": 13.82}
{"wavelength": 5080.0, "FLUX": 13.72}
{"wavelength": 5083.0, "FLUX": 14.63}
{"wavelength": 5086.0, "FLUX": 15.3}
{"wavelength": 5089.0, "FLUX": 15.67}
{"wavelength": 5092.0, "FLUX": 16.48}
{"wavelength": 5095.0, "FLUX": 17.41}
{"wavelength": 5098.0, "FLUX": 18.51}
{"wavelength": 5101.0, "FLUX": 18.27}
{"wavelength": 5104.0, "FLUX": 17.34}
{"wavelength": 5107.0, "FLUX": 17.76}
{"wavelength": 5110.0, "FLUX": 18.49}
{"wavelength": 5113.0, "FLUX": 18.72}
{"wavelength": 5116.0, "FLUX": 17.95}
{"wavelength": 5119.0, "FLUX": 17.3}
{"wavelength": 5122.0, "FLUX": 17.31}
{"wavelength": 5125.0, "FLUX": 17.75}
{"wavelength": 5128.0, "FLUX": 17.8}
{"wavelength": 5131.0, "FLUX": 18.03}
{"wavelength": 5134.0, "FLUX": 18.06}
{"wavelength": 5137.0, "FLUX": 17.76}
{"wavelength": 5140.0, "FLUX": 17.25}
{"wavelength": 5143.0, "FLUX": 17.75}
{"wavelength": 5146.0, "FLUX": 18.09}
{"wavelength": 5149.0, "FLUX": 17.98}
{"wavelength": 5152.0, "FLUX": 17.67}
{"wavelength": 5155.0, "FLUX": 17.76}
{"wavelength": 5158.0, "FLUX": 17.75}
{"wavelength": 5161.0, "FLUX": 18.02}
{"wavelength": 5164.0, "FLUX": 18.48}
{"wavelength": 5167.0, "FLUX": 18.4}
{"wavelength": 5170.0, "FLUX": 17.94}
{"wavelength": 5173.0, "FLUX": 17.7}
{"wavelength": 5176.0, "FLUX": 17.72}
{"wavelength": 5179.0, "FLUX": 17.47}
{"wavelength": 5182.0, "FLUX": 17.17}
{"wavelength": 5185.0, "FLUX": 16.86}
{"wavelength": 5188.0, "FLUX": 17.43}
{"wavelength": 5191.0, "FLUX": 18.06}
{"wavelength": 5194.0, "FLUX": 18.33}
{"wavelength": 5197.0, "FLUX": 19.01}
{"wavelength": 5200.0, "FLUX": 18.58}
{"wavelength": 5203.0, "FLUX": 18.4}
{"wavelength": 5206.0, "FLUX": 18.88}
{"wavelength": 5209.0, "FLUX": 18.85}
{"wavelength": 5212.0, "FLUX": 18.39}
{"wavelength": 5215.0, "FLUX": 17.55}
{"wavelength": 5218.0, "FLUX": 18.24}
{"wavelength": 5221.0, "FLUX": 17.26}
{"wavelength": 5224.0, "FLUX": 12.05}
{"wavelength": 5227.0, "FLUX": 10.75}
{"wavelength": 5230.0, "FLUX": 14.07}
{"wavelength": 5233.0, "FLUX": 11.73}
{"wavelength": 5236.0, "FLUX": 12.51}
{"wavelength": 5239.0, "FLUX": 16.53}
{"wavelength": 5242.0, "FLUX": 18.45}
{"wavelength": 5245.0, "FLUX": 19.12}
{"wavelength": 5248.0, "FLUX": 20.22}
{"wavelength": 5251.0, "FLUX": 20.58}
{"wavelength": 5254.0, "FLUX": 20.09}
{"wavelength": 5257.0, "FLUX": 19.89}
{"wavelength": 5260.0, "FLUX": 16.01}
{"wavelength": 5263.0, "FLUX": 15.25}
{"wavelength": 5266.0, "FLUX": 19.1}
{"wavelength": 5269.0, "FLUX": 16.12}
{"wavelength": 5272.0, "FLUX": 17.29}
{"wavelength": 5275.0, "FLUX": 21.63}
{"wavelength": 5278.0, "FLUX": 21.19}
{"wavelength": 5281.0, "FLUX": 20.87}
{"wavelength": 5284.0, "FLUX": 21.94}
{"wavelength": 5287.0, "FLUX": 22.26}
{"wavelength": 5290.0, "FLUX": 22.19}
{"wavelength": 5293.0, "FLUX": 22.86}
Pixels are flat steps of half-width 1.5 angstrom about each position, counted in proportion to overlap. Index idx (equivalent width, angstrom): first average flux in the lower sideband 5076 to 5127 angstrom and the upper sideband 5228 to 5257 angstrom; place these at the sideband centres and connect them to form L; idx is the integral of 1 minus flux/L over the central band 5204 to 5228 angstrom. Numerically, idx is 0.5 angstrom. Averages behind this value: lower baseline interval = 16.9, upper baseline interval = 17.1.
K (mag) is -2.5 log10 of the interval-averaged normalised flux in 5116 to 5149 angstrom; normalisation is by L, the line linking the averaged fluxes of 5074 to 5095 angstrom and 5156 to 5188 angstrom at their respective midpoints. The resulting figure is -0.08 mag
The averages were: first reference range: 15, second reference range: 17.7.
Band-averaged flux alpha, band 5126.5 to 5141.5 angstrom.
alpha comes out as 17.8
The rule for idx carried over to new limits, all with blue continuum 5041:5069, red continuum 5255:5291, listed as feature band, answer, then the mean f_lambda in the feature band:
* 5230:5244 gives 3.0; 14.9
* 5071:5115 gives 2.2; 16.4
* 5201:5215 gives 0.1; 18.5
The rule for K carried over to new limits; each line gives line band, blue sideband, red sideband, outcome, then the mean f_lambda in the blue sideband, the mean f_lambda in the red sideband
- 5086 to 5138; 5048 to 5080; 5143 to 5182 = -0.056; 15.6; 17.9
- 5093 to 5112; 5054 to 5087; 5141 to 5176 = -0.115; 15.1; 17.9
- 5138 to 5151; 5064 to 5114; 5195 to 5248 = -0.088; 16.2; 16.6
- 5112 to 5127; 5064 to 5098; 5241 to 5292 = -0.102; 15.3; 19.6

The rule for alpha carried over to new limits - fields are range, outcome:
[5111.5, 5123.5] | 17.8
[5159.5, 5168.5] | 18.3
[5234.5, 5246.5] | 16.7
